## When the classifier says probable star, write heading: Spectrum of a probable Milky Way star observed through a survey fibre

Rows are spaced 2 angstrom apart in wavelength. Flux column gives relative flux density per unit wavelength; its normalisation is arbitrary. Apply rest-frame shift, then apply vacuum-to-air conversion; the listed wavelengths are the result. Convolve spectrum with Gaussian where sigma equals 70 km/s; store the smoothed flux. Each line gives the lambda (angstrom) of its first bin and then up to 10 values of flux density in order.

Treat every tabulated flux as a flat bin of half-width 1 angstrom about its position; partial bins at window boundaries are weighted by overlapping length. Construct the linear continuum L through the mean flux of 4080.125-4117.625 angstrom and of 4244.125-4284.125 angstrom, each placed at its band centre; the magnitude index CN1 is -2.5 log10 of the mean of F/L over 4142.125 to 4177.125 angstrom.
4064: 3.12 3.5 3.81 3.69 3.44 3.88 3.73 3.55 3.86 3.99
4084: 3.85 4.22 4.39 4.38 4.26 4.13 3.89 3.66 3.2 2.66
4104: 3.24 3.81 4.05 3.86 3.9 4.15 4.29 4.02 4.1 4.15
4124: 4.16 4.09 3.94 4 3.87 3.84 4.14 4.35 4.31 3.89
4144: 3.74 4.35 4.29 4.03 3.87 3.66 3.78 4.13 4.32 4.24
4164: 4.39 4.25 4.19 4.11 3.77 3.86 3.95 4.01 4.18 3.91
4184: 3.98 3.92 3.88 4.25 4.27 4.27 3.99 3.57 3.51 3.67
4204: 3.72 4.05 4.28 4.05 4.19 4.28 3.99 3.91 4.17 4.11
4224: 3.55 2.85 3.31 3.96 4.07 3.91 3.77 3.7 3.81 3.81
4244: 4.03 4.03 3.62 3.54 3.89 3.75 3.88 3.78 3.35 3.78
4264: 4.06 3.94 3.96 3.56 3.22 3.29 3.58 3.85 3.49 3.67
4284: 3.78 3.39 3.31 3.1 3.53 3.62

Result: -0.06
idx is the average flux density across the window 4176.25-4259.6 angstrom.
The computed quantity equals 3.88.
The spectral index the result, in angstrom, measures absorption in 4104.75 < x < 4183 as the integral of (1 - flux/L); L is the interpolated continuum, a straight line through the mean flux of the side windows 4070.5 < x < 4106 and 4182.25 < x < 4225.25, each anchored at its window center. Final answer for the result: -3.5 angstrom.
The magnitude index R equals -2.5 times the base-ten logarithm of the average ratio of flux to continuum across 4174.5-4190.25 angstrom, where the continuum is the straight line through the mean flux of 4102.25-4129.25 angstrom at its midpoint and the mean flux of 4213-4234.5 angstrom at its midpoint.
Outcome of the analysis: -0.03 mag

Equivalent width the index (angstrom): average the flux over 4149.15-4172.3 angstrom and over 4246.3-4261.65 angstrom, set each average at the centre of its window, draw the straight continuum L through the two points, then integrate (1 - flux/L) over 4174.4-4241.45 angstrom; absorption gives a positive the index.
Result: -0.4 angstrom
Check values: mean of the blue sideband 4.07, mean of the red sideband 3.71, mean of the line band 3.91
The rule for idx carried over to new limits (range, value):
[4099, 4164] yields 3.96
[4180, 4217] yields 3.99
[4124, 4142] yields 4.06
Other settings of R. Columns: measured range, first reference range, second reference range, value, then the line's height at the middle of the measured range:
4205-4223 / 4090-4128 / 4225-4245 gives -0.101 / 3.75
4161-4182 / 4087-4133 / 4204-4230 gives -0.050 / 3.9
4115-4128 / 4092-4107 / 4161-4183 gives -0.111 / 3.72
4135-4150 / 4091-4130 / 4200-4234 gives -0.073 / 3.87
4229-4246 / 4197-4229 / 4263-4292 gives -0.045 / 3.73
